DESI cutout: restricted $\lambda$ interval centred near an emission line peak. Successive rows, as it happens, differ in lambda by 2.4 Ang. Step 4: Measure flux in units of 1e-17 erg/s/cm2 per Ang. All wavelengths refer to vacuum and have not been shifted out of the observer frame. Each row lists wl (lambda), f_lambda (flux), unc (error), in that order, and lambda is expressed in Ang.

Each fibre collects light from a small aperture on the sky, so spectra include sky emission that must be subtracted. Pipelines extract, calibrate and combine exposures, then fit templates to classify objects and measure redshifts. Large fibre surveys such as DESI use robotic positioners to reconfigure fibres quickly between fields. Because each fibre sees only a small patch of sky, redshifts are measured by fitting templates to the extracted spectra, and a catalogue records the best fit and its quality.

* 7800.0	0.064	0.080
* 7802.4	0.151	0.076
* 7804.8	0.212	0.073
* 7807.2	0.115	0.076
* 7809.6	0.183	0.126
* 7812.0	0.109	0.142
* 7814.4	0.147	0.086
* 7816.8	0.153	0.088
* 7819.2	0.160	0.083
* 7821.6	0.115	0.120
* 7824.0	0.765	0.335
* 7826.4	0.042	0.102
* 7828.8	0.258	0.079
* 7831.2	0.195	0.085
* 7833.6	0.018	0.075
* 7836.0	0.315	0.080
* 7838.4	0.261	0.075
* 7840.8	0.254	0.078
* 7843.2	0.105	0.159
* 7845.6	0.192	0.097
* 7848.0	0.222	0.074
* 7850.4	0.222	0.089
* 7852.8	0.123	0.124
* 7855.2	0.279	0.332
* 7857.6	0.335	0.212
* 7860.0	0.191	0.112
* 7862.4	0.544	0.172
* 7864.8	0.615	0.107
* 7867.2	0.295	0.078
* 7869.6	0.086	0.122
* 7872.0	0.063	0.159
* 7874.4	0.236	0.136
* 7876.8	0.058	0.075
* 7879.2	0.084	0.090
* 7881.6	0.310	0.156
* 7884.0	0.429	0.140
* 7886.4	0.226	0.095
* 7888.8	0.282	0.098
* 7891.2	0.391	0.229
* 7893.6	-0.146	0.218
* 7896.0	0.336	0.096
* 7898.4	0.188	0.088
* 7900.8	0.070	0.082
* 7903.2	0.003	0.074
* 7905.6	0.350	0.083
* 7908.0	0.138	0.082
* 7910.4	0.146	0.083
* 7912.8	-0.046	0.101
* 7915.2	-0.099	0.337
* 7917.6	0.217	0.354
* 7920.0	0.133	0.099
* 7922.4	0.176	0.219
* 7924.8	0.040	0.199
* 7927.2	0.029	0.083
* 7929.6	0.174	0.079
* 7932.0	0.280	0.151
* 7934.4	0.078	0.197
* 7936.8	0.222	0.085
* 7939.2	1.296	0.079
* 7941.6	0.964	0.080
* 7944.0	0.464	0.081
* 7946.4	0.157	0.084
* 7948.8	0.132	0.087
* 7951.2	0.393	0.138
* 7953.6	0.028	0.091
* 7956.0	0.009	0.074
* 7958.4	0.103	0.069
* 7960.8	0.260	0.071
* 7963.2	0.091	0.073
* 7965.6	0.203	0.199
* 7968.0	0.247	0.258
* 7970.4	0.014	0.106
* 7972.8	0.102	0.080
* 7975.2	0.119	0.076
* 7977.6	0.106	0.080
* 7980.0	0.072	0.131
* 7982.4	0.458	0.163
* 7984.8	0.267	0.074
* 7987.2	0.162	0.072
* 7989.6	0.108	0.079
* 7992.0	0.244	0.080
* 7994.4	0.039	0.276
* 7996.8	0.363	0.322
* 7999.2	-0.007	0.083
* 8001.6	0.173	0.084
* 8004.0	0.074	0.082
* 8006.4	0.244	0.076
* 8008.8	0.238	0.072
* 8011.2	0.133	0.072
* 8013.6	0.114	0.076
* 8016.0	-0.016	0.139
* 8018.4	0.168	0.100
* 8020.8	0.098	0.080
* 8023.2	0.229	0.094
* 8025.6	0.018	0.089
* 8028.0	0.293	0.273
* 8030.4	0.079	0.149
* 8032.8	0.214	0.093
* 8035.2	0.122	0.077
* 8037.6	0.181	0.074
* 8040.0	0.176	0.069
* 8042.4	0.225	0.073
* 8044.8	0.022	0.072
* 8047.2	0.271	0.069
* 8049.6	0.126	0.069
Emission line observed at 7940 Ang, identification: [O III] 5007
